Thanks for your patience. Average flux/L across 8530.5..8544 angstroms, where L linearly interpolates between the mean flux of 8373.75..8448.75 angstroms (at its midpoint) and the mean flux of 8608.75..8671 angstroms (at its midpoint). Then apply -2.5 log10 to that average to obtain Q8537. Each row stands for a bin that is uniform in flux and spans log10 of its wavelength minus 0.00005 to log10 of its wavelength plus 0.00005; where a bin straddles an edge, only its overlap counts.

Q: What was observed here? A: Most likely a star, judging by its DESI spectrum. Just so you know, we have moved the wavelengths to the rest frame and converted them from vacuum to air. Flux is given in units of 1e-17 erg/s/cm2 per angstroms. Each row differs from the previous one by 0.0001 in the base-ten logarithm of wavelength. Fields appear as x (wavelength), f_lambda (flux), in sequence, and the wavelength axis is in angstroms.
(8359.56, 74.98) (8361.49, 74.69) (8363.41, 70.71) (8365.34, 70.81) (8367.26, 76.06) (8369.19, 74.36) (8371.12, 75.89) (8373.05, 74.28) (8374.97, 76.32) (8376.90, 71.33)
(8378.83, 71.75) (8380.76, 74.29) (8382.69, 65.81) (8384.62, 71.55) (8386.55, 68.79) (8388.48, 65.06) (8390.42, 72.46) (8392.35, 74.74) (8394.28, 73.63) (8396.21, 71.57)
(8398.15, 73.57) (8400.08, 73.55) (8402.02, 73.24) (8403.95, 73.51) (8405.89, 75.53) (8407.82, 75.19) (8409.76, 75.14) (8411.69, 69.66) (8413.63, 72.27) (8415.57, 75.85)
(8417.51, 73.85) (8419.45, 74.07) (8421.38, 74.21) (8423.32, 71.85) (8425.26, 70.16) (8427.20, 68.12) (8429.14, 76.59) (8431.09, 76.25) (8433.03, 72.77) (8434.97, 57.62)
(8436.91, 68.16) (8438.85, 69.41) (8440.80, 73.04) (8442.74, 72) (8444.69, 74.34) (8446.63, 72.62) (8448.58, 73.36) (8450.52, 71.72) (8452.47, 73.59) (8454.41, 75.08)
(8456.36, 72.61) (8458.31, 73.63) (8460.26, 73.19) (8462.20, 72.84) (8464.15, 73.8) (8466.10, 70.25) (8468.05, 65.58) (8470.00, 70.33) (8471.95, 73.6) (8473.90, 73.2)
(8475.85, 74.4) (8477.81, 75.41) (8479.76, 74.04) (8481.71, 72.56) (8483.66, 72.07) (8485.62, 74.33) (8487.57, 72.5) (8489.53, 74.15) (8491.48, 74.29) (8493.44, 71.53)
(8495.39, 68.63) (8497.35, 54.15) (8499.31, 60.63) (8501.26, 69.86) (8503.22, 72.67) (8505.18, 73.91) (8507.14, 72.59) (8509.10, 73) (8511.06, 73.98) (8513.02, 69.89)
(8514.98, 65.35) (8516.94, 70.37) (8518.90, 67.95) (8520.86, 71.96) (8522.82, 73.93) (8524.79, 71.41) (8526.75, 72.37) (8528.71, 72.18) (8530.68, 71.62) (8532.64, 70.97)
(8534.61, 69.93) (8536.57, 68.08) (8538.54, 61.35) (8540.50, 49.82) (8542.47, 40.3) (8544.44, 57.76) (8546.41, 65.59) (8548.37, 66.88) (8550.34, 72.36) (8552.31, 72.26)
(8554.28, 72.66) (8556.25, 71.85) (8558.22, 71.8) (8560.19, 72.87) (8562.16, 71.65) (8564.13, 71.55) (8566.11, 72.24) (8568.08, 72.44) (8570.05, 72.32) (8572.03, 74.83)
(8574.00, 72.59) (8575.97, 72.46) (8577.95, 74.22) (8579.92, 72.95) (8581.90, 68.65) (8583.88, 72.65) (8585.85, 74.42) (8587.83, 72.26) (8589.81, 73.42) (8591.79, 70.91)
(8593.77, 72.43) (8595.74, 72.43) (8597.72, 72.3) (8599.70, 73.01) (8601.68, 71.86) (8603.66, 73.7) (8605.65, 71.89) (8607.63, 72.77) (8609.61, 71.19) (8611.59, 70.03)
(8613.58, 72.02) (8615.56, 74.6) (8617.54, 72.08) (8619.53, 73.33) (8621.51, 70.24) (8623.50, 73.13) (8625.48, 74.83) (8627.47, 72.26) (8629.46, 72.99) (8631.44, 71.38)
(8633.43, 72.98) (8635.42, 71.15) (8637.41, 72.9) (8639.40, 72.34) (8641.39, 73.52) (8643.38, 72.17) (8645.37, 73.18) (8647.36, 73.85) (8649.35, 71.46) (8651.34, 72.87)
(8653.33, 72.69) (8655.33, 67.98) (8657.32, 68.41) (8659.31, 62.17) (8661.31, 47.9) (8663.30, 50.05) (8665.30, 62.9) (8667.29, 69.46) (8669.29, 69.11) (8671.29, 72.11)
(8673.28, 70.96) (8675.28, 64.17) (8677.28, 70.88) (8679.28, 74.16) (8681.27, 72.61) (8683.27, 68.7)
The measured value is 0.163 mag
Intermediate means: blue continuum 72.1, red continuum 69.9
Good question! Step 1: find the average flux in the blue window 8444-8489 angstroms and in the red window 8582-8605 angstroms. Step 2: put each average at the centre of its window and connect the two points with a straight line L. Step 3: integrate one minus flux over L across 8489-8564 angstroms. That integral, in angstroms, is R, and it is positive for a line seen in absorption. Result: 4.3 angstroms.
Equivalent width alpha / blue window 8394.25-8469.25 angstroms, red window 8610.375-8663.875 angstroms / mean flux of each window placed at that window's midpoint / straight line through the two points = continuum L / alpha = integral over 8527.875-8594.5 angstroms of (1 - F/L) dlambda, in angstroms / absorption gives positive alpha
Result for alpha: 1.52 angstroms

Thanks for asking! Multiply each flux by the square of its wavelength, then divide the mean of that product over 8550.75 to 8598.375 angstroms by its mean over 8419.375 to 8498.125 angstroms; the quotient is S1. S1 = 1.04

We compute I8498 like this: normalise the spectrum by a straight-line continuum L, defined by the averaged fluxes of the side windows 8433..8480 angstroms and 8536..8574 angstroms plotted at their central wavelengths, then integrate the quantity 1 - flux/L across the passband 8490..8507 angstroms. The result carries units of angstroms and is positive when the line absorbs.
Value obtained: 0.3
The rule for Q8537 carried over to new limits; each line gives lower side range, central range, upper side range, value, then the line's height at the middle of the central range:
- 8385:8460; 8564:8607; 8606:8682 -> -0.03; 70.7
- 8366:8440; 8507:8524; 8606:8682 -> 0.01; 71.3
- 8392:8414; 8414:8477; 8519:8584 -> 0.00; 72.3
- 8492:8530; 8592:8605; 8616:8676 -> -0.04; 69.7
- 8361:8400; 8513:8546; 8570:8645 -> 0.10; 72.5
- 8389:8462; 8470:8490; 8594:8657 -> -0.01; 72.5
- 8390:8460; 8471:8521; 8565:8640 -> 0.02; 72.6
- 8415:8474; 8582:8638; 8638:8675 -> -0.06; 68.8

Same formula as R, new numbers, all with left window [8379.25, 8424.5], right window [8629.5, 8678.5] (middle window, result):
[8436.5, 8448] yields 0.0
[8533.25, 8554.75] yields 2.2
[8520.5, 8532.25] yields -0.3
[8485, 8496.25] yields -0.2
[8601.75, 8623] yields -0.9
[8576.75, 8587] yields -0.4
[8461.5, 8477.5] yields -0.1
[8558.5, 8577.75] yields -0.7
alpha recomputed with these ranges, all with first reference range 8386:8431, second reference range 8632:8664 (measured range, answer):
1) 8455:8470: 0.0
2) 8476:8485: -0.3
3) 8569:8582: -0.5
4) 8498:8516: 0.3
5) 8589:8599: -0.4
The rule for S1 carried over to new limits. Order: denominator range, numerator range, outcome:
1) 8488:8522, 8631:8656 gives 1.07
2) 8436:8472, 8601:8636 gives 1.04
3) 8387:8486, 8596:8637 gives 1.04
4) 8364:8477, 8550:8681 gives 1.03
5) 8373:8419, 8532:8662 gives 1.02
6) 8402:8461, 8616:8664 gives 1.01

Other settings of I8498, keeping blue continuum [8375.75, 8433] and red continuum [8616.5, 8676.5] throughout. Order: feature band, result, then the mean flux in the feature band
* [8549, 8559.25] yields -0.20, 72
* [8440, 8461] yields -0.36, 73.2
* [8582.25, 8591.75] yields -0.33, 72.6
